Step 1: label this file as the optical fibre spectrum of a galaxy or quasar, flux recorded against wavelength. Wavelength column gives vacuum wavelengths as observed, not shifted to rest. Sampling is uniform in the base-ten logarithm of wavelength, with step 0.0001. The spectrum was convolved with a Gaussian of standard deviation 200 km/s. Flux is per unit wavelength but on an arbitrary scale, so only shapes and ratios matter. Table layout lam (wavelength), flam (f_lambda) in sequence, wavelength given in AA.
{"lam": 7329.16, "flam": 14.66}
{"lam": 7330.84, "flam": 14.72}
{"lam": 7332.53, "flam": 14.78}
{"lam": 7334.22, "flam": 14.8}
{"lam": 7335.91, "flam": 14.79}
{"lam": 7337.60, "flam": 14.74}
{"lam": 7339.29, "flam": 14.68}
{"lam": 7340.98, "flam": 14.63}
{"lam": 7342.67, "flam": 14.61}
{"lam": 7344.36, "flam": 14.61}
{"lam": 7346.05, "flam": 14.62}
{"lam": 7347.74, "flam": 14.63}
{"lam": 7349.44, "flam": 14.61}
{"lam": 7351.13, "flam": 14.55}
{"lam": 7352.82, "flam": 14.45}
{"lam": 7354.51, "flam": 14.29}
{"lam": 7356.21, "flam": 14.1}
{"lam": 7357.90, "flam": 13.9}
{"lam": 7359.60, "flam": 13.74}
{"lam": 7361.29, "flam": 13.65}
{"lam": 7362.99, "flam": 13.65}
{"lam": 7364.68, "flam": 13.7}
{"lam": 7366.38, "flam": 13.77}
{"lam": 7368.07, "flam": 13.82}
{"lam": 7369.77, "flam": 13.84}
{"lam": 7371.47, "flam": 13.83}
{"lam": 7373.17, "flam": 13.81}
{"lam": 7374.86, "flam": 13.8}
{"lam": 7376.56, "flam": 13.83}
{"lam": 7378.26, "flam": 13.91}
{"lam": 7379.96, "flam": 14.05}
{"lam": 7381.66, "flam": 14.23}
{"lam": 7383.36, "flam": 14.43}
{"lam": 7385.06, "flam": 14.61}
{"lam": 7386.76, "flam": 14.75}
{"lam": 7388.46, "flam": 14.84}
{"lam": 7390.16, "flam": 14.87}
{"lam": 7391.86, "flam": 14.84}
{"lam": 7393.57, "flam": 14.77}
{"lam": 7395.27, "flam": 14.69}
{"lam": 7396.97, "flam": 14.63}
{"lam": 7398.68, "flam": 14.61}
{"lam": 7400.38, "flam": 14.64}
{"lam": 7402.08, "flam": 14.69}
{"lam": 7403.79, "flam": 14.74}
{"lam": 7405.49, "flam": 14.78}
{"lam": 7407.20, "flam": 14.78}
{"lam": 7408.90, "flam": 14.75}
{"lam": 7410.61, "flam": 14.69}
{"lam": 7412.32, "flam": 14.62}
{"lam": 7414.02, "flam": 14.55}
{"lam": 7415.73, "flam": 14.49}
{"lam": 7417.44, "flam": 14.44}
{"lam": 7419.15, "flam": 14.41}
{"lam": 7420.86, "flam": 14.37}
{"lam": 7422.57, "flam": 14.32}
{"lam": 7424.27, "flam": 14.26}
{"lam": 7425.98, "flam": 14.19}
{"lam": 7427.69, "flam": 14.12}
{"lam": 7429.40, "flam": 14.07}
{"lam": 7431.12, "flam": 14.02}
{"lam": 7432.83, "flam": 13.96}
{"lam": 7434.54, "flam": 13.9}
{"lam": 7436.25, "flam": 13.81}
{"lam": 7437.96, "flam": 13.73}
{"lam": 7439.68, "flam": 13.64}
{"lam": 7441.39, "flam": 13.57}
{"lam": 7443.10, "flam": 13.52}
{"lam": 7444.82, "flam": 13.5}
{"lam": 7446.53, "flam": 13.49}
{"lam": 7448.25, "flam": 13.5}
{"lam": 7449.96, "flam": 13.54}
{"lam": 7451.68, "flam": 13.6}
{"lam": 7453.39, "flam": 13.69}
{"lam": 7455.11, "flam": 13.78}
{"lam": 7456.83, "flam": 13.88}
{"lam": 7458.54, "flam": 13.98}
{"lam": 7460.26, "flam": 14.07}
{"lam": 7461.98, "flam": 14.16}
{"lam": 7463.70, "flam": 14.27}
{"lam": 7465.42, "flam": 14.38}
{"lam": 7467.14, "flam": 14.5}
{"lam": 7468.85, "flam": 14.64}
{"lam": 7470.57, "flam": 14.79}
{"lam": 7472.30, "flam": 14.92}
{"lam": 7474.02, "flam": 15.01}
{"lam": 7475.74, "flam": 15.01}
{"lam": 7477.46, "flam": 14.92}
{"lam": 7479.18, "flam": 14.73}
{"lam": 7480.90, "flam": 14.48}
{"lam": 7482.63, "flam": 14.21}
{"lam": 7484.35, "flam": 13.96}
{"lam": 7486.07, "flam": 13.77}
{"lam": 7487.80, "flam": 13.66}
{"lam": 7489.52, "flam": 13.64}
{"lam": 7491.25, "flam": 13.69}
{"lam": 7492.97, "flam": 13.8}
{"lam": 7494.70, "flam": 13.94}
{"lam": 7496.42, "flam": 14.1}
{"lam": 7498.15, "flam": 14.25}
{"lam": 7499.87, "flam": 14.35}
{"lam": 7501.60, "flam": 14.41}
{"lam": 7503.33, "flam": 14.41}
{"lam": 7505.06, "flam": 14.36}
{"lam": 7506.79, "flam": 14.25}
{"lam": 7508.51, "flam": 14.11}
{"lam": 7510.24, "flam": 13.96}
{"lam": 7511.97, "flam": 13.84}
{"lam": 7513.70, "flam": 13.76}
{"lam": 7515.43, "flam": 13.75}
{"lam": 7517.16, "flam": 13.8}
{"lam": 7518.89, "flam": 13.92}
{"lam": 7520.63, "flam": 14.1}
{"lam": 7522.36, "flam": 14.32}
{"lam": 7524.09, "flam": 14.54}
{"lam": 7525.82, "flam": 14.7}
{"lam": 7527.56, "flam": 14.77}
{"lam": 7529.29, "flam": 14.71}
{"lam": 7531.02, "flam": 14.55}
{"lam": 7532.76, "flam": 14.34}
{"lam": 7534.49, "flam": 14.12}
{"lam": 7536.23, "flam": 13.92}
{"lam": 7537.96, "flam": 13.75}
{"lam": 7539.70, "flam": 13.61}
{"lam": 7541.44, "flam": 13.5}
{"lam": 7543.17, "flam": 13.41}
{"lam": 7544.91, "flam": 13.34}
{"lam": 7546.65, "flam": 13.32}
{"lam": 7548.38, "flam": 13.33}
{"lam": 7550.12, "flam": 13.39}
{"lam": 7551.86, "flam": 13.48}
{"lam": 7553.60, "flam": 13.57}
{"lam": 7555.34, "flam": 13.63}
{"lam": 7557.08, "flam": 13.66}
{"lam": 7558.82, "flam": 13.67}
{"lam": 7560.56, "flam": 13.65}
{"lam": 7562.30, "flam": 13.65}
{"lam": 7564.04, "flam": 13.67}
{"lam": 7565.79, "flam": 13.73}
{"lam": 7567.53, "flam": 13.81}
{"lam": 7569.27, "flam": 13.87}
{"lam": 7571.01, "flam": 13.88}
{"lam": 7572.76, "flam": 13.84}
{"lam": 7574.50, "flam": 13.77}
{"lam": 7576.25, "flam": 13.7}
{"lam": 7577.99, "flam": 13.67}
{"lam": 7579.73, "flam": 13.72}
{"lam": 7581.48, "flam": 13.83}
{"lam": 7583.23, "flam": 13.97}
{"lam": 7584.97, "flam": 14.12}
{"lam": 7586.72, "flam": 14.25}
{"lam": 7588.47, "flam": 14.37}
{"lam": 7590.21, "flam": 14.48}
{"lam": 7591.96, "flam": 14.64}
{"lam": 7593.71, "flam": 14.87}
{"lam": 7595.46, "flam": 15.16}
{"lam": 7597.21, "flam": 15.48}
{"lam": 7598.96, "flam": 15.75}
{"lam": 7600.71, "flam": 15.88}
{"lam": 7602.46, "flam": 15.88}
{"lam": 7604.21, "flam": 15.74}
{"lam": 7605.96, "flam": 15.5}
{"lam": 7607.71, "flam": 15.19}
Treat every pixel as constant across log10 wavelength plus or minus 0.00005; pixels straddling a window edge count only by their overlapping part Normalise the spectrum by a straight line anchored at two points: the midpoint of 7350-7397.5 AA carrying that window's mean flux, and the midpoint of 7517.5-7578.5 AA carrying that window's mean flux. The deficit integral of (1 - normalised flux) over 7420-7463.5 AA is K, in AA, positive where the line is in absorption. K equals 0.6 AA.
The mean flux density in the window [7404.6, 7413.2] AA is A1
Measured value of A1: 14.7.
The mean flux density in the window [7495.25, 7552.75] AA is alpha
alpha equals 14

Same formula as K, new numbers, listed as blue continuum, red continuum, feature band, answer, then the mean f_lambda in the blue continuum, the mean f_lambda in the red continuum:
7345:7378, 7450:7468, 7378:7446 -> -1.6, 14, 14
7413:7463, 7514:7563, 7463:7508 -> -1.3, 14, 13.9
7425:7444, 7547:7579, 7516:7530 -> -0.6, 13.9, 13.7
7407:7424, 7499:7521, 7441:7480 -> 0.4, 14.5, 14.1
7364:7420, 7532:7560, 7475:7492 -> -0.3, 14.4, 13.6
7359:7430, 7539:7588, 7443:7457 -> 0.5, 14.3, 13.7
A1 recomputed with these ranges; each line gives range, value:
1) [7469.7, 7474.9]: 14.9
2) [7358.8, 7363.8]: 13.7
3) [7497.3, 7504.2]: 14.4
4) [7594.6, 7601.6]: 15.6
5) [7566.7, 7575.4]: 13.8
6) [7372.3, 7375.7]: 13.8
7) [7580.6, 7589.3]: 14.1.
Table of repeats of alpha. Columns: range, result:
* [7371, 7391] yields 14.3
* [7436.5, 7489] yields 14.1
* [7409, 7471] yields 14.1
